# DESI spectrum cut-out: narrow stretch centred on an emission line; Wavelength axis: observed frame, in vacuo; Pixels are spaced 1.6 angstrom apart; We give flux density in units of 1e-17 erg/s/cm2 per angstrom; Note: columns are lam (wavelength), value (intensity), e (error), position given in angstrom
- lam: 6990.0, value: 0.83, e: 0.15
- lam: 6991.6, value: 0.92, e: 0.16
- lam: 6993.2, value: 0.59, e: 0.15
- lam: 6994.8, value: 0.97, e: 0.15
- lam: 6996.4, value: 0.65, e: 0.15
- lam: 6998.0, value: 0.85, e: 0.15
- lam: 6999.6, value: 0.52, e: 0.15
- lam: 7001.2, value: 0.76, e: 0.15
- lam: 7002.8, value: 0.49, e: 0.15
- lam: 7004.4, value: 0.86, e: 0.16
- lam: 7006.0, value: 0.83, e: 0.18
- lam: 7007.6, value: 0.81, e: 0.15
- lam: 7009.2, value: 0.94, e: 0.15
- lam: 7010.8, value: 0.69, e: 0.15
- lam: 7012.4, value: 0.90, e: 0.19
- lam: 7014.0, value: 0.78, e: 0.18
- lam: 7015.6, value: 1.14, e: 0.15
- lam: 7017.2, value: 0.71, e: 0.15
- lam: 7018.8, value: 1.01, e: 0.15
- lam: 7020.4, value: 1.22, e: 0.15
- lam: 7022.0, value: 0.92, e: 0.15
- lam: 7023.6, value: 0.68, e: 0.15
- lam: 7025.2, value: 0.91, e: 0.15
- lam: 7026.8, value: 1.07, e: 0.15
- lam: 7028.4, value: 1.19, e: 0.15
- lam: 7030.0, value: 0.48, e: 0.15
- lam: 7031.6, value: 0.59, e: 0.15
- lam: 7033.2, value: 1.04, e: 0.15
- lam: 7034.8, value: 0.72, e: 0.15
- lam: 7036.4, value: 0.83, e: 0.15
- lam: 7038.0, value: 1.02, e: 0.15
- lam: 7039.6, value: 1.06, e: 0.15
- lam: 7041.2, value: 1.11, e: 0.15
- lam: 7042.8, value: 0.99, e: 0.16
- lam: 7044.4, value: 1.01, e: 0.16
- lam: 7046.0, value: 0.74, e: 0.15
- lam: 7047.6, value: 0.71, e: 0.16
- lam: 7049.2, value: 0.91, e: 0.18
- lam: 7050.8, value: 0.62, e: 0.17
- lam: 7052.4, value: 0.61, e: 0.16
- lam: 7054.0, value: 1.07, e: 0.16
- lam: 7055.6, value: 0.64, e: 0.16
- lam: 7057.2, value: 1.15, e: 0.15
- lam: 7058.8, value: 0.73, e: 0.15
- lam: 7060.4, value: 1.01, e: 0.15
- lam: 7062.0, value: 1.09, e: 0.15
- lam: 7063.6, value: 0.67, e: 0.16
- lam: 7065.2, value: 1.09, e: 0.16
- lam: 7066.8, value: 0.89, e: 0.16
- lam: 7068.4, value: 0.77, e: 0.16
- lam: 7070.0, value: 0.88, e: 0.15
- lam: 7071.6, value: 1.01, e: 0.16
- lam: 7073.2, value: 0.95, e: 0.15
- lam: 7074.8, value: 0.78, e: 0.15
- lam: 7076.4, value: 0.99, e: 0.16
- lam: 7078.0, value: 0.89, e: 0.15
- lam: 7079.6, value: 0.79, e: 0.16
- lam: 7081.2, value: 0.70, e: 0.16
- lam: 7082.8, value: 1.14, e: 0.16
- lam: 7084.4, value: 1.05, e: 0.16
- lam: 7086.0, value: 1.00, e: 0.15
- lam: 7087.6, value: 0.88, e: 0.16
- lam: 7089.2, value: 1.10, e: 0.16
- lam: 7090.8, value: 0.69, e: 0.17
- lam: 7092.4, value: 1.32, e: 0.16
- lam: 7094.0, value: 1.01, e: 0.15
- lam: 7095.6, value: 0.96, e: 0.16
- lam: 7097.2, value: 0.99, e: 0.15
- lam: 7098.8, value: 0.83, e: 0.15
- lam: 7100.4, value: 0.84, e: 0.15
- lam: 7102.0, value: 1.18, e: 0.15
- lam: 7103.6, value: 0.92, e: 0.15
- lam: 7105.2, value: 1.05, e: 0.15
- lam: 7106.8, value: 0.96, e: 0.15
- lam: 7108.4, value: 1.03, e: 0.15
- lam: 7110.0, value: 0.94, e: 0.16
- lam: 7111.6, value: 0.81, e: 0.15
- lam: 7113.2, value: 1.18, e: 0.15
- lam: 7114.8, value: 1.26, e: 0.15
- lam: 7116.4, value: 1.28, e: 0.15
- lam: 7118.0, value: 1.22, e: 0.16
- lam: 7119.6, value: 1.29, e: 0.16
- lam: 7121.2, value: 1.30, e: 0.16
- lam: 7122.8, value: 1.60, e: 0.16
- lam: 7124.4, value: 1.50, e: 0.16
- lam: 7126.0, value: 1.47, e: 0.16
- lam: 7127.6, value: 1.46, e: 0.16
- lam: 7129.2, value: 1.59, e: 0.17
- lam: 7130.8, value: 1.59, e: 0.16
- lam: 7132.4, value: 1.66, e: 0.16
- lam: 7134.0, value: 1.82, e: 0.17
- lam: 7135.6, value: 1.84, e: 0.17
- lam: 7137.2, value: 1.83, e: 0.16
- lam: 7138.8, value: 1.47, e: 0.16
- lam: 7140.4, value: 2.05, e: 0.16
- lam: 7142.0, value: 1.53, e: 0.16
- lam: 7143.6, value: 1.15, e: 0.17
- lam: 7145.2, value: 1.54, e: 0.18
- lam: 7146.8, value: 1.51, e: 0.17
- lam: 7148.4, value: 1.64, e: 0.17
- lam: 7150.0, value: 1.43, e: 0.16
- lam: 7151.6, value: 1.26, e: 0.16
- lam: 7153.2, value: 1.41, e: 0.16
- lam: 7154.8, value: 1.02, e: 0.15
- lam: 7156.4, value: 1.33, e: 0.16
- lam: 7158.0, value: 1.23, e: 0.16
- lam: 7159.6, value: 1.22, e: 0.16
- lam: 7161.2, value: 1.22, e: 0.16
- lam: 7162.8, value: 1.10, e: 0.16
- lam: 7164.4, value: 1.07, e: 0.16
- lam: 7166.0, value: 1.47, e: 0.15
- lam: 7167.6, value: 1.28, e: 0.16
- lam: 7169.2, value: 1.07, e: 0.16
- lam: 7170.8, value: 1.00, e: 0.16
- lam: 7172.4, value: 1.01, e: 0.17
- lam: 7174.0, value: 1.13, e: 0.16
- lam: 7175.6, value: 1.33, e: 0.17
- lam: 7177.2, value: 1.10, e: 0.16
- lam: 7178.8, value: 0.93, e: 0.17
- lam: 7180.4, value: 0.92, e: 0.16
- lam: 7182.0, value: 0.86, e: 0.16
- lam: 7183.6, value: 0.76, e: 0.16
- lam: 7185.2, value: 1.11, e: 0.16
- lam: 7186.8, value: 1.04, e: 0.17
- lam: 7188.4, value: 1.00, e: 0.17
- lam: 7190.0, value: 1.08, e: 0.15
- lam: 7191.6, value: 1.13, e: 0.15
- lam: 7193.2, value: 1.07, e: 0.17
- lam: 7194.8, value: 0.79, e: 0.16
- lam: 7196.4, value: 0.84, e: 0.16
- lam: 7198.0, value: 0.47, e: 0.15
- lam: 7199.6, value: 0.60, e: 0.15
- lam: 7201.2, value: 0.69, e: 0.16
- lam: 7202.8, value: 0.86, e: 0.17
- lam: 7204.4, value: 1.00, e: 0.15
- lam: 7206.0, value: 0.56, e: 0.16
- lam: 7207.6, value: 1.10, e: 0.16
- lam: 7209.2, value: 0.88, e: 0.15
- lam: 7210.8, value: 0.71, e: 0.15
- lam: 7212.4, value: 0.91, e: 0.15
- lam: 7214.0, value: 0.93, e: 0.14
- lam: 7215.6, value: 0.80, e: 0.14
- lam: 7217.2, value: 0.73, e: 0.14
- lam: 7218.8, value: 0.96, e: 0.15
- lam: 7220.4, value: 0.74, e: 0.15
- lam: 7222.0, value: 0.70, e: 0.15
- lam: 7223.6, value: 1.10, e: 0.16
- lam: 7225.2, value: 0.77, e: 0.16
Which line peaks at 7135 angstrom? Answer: H-beta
